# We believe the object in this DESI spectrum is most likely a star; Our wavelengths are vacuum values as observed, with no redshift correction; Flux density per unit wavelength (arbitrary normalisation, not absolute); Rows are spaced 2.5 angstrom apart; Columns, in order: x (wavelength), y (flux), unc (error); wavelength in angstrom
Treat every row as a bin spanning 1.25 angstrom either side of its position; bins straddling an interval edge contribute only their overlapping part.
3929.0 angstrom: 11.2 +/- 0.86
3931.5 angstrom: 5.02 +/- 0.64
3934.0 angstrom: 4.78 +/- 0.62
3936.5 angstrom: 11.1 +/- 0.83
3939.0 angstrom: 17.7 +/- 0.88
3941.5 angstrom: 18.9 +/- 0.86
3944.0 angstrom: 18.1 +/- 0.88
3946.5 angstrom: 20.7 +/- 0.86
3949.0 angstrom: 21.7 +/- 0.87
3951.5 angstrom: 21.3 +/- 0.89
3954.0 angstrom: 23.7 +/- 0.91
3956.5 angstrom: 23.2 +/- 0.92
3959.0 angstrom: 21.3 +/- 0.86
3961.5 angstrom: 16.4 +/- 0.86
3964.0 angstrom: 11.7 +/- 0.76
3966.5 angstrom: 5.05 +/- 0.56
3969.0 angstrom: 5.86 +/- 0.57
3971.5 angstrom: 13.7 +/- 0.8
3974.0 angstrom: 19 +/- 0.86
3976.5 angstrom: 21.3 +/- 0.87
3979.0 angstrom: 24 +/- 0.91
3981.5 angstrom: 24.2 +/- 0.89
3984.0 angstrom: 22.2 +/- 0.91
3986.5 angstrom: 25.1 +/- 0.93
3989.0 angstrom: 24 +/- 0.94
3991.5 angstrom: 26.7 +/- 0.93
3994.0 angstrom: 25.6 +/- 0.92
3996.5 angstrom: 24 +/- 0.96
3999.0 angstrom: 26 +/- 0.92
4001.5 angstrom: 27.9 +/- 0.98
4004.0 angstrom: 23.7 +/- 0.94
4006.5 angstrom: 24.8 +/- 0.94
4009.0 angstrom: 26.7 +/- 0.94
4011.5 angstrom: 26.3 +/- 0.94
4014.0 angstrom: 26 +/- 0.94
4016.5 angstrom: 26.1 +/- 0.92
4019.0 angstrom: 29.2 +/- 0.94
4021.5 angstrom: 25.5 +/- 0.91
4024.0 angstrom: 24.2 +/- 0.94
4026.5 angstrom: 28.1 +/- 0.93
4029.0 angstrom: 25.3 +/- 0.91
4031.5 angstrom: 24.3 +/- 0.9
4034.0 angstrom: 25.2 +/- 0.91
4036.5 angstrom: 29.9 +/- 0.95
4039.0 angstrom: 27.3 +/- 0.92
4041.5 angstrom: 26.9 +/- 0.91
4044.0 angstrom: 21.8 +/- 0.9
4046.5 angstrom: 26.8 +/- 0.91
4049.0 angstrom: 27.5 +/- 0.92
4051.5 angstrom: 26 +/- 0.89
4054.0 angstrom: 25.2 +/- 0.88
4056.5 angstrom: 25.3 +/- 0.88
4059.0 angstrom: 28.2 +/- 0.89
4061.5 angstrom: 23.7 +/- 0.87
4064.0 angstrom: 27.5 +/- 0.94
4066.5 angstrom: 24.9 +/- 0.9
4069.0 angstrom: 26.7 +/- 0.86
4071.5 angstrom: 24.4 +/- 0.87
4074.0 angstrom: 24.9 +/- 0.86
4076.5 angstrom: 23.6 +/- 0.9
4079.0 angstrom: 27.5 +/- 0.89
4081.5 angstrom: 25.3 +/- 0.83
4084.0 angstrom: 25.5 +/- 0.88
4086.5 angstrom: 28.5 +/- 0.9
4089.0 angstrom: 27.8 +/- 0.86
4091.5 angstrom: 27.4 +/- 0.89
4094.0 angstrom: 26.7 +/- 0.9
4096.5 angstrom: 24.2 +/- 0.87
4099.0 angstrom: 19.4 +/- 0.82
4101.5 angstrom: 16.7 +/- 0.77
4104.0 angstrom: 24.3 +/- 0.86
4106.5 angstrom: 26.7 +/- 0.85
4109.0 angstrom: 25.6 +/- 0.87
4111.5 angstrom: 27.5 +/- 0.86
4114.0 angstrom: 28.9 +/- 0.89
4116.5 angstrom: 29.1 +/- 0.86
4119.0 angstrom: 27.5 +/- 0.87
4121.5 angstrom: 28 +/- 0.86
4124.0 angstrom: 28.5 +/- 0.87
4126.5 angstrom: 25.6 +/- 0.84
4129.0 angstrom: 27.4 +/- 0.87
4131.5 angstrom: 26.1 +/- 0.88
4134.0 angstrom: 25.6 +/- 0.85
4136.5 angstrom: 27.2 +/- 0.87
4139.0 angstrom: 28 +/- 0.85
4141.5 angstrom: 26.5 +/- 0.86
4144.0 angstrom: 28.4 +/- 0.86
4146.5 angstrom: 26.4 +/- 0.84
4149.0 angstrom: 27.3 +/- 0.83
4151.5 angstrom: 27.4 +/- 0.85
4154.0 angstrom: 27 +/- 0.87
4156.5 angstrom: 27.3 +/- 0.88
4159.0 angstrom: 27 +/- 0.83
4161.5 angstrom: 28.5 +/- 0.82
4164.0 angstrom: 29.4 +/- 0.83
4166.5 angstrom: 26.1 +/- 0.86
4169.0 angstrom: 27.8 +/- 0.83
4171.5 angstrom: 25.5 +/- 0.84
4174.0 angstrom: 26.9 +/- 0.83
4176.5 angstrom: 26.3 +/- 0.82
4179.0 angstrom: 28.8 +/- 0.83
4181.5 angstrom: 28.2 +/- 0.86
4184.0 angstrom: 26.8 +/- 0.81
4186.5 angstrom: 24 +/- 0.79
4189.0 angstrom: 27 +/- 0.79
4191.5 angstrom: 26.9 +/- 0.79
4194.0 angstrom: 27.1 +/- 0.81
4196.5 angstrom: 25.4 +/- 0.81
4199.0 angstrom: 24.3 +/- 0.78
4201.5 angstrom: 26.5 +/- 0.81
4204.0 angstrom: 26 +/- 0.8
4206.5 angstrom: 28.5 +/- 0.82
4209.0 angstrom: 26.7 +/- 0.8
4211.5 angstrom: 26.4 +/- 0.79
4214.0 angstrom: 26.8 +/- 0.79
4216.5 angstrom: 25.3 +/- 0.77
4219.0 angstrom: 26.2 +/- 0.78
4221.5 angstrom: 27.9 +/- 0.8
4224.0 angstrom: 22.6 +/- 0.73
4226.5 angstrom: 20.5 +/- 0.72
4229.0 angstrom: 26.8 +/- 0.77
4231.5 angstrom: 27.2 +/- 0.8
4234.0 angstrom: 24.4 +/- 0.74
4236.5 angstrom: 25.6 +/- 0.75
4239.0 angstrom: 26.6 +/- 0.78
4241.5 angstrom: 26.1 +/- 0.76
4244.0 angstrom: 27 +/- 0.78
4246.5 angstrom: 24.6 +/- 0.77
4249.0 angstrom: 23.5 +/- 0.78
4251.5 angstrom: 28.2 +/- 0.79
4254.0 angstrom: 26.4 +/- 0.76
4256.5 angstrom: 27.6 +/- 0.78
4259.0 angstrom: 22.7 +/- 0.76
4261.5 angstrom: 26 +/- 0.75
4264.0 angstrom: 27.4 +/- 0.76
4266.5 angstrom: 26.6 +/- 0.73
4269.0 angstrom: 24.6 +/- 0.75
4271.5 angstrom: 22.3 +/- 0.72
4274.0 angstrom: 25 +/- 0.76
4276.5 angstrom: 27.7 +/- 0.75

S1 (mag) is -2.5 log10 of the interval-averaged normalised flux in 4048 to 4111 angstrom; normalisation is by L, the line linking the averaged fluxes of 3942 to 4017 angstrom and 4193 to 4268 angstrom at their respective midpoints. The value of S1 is -0.10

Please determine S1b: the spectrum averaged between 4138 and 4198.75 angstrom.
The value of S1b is 27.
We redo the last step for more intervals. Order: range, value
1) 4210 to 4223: 26.4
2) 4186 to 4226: 26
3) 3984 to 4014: 25.4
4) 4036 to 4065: 26.2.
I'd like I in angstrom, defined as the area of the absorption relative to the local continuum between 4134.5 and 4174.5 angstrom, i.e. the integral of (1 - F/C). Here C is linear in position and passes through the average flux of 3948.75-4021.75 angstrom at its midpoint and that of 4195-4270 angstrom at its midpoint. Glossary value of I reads -4.30 angstrom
